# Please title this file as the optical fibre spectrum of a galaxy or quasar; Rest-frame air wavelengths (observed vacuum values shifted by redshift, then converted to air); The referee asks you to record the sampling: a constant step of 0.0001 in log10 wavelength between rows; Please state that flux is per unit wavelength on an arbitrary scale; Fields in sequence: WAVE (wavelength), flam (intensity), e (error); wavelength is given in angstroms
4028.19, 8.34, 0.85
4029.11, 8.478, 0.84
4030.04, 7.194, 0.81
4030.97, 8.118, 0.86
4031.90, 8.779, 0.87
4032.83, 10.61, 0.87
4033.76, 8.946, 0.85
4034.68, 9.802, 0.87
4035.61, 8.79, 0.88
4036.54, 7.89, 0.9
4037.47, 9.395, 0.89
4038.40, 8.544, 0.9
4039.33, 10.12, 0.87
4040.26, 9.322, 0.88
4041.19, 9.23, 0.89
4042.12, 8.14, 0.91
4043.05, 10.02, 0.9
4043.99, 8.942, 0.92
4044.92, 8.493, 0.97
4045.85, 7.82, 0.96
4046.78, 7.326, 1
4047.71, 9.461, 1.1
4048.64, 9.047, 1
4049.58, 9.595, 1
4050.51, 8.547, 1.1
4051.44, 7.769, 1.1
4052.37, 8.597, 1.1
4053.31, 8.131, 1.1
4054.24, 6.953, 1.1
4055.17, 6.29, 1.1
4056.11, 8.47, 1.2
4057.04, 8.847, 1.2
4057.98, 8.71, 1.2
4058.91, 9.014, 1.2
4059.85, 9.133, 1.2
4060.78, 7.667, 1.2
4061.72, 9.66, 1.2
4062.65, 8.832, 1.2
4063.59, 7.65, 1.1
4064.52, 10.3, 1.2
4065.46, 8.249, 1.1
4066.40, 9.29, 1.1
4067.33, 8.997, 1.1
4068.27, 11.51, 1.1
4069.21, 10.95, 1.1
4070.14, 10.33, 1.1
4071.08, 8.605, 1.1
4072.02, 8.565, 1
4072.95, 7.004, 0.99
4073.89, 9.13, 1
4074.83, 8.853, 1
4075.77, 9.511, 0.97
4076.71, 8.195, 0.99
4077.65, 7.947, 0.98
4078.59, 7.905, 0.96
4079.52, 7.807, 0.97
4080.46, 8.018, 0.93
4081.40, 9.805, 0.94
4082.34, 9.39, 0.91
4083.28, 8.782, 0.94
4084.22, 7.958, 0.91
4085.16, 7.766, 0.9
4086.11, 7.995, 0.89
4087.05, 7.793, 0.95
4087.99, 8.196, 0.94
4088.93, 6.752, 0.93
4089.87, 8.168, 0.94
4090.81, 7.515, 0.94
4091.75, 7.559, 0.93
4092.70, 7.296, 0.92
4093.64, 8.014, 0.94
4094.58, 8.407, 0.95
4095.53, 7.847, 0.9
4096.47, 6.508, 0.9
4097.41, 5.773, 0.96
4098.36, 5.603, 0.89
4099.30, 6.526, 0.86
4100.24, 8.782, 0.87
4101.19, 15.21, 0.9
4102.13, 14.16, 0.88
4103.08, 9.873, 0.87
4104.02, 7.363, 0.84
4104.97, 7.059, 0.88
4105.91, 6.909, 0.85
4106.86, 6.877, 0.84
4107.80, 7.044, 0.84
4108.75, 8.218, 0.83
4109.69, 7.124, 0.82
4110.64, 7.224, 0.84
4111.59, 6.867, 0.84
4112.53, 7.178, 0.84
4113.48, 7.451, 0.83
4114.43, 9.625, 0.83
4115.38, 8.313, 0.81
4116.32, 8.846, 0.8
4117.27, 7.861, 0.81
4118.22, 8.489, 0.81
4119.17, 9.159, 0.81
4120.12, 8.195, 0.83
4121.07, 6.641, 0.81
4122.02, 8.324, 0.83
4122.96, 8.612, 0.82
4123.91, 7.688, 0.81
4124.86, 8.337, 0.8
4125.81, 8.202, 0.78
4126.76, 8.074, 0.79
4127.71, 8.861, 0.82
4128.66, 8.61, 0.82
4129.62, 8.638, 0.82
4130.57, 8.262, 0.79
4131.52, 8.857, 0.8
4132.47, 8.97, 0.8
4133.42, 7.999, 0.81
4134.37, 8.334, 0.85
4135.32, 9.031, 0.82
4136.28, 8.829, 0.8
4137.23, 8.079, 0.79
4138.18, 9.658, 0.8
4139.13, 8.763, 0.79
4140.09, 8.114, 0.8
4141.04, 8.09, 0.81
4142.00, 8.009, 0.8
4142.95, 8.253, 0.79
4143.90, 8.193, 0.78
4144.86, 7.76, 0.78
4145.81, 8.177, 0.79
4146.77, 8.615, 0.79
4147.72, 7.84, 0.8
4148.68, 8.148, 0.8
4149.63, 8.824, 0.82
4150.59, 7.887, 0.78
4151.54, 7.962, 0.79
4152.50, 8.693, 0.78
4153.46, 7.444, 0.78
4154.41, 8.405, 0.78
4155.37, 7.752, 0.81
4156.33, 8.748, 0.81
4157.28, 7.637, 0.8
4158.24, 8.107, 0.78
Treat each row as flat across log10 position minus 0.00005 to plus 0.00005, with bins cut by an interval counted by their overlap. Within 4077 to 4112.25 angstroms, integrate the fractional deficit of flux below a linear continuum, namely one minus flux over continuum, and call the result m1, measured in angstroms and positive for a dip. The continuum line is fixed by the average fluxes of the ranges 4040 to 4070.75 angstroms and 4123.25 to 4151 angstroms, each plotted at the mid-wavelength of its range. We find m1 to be 2.30 angstroms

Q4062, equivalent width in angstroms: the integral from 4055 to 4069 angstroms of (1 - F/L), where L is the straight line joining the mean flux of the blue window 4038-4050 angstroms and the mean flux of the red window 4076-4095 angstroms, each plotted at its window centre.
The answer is -0.6 angstroms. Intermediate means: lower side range 8.92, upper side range 8.08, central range 8.93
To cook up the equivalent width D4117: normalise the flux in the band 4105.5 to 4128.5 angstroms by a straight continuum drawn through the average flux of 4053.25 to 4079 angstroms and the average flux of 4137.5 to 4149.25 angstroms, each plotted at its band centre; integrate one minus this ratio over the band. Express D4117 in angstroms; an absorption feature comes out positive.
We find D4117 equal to 1.4 angstroms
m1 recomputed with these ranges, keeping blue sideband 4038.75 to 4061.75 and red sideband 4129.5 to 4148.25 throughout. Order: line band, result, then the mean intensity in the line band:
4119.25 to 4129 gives 0.30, 8.19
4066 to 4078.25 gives -0.84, 9.13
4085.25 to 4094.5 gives 0.85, 7.73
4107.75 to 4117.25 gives 0.72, 7.83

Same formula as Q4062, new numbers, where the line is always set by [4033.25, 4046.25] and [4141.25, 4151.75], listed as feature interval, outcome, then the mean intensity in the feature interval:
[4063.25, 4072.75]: -0.7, 9.41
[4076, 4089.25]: 0.7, 8.21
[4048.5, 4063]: 0.7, 8.44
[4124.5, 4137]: -0.4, 8.53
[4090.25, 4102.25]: 0.4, 8.23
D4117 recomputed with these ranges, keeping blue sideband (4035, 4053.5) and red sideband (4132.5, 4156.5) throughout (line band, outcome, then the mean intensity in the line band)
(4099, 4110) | -0.42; 8.83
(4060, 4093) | 0.17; 8.58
